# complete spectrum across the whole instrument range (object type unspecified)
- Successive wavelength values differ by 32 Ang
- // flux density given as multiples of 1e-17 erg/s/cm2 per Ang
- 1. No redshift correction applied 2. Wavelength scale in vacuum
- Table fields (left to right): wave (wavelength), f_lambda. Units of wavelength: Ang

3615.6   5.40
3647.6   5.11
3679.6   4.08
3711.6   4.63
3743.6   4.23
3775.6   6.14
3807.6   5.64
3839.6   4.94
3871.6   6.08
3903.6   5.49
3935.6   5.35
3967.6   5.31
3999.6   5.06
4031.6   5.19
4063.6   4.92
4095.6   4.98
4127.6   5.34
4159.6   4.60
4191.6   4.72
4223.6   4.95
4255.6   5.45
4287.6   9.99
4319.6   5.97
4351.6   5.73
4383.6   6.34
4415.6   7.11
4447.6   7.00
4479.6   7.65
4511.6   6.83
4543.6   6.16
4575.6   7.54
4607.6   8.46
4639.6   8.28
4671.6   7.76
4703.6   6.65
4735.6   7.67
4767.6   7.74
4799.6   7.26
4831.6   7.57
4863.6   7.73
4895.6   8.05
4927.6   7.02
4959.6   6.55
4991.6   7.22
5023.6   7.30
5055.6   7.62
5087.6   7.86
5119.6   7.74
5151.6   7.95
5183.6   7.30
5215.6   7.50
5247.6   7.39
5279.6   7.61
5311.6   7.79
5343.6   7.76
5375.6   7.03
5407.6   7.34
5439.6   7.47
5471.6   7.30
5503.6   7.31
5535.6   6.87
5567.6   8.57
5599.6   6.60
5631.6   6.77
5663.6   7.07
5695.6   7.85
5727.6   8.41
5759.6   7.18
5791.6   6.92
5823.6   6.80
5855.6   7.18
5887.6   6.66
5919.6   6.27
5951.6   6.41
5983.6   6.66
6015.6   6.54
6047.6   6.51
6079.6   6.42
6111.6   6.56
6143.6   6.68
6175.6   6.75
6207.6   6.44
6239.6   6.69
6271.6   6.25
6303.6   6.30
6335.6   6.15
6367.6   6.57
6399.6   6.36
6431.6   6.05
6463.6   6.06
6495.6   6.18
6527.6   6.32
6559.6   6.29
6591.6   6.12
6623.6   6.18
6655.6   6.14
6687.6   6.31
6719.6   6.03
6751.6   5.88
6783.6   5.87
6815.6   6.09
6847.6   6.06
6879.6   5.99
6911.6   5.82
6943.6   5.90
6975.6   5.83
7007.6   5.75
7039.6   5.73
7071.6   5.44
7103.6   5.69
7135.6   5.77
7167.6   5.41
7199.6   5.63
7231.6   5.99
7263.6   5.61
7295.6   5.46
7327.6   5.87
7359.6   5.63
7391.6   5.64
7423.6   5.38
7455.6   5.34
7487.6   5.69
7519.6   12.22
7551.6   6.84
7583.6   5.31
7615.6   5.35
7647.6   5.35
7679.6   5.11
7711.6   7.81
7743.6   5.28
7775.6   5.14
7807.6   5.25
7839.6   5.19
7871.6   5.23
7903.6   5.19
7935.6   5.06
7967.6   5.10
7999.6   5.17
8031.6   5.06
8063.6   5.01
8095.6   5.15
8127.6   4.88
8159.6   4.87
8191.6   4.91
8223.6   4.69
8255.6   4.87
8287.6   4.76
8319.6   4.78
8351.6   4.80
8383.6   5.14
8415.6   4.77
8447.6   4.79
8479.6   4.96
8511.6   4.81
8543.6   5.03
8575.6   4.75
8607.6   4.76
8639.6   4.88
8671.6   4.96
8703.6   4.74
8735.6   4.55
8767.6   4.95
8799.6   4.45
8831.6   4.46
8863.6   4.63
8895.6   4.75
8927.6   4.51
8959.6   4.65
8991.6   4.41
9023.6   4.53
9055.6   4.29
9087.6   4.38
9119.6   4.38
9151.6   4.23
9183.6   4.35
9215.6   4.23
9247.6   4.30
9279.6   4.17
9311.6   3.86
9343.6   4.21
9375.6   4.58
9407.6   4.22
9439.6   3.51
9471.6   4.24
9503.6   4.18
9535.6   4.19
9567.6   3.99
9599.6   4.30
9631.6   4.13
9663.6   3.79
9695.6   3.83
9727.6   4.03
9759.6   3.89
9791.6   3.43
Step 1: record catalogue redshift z 0.15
